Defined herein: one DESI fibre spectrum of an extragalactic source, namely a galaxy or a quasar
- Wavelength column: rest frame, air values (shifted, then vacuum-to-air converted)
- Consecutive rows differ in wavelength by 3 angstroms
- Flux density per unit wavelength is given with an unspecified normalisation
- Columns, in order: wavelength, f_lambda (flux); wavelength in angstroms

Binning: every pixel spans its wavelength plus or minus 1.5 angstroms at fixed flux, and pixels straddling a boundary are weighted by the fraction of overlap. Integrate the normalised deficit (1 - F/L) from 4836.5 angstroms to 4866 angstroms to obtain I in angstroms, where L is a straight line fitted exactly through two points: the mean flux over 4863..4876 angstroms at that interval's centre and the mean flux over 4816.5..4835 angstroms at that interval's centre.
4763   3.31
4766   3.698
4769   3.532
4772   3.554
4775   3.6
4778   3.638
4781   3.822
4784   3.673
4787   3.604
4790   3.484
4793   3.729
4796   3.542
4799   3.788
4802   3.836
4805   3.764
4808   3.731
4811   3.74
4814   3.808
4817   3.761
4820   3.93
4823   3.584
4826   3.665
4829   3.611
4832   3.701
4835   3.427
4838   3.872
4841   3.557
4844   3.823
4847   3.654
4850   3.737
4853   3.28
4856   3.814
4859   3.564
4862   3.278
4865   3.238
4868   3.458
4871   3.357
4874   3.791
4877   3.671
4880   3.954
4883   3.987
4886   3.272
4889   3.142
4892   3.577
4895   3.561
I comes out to -0.3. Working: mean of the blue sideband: 3.68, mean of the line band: 3.59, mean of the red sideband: 3.46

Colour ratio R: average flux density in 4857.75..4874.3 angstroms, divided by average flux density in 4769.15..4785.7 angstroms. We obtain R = 0.9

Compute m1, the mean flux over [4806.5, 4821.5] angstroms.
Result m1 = 3.79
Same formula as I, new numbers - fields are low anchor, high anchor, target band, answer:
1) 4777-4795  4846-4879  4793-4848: -1.7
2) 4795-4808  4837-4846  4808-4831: 0.1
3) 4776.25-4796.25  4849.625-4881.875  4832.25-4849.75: -0.4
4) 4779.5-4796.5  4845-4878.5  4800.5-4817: -0.7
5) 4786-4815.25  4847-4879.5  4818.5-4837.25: -0.2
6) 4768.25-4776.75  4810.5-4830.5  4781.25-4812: -0.4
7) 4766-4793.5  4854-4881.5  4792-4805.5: -0.4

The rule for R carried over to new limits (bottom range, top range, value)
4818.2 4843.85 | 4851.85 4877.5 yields 0.95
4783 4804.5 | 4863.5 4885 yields 0.99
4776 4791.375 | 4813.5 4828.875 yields 1.02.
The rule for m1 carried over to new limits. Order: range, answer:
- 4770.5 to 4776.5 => 3.58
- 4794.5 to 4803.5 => 3.72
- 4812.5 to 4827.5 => 3.75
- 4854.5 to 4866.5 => 3.47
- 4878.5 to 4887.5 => 3.74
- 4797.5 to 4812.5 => 3.77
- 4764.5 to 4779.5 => 3.6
